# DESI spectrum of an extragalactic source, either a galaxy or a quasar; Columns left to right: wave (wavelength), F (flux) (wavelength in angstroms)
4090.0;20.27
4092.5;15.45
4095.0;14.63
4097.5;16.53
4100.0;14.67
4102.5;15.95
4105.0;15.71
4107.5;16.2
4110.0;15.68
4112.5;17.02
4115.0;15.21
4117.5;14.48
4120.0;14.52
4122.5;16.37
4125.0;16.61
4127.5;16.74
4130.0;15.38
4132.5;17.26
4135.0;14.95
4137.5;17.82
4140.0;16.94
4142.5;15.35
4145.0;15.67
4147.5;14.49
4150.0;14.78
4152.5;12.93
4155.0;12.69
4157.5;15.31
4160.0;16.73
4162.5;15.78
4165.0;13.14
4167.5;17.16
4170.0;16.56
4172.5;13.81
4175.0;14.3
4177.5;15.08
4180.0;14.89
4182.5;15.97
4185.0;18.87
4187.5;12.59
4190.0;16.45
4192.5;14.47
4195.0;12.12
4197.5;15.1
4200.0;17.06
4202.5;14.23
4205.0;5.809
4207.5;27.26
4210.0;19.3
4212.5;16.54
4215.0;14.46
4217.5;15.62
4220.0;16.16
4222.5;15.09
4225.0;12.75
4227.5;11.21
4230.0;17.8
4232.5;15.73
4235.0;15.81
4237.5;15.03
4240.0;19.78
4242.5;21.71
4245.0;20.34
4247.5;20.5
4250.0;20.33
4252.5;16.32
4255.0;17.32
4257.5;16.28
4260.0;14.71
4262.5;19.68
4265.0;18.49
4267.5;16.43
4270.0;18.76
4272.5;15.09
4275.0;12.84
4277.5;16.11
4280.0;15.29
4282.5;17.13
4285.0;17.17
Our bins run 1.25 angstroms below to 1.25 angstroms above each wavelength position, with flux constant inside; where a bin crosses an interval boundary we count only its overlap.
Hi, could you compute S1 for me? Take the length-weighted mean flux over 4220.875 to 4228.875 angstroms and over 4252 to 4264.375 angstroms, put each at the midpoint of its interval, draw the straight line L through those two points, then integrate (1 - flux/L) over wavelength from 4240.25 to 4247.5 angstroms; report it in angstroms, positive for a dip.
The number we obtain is -2.5 angstroms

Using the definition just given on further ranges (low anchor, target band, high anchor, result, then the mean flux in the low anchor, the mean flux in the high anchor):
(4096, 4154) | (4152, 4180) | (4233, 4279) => 2.31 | 15.7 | 17.5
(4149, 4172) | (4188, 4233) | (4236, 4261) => 3.95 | 15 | 18.2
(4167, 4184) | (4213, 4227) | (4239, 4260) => 2.17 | 15.4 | 18.8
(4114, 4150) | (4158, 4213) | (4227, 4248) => 3.84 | 15.8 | 17.7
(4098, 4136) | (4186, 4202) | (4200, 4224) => 1.34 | 15.8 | 16.1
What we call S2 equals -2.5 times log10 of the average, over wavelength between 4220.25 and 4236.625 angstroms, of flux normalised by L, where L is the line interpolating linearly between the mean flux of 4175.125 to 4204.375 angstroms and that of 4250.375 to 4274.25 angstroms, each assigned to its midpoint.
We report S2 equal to 0.09 mag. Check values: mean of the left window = 14.9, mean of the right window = 17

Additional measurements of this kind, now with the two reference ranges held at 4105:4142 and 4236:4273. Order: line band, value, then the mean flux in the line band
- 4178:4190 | 0.09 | 15.6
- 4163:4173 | 0.10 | 15.3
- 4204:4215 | 0.01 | 17.2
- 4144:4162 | 0.13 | 14.7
